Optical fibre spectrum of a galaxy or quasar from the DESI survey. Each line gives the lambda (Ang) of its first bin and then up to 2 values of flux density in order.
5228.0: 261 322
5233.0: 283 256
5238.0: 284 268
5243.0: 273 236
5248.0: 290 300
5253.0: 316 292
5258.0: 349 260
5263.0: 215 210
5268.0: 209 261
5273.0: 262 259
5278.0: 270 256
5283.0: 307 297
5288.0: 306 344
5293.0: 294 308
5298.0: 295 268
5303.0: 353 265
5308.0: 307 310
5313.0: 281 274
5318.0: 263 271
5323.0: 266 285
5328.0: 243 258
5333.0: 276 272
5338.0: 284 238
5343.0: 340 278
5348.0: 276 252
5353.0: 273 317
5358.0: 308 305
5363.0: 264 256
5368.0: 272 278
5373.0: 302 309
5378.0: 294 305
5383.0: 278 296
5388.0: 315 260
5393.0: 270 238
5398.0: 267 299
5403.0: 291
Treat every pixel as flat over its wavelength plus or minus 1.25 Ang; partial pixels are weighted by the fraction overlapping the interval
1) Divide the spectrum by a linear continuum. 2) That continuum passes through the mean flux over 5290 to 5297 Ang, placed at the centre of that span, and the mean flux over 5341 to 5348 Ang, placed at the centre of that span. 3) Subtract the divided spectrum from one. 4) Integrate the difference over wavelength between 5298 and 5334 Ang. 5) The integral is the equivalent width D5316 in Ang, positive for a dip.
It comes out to 2.84 Ang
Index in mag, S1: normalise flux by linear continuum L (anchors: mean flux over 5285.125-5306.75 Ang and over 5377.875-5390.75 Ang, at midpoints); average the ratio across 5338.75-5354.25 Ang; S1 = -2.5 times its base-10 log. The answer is 0.08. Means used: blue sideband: 304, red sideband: 294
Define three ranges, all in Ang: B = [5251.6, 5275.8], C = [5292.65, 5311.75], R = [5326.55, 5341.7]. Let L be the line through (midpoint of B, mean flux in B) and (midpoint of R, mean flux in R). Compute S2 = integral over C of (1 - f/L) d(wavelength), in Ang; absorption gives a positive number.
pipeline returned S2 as -2.7 Ang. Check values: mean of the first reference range 264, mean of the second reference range 262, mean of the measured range 300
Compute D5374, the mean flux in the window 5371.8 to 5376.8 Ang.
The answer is 305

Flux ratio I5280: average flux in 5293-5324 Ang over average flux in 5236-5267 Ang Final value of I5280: 1.1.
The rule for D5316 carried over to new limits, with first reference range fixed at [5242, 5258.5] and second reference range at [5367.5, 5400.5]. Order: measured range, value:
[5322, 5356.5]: 1.4 Ang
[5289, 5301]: -0.6 Ang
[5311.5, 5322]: 0.5 Ang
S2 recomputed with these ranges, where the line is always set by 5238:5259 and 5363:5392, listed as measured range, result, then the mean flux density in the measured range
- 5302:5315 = -0.6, 301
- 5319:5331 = 0.9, 265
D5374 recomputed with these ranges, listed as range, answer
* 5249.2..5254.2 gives 308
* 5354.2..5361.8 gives 309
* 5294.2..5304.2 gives 306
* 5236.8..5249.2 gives 270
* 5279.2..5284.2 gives 281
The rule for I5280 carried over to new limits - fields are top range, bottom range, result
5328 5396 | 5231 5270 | 1.04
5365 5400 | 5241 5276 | 1.06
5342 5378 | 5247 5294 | 1.03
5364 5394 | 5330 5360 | 1.01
